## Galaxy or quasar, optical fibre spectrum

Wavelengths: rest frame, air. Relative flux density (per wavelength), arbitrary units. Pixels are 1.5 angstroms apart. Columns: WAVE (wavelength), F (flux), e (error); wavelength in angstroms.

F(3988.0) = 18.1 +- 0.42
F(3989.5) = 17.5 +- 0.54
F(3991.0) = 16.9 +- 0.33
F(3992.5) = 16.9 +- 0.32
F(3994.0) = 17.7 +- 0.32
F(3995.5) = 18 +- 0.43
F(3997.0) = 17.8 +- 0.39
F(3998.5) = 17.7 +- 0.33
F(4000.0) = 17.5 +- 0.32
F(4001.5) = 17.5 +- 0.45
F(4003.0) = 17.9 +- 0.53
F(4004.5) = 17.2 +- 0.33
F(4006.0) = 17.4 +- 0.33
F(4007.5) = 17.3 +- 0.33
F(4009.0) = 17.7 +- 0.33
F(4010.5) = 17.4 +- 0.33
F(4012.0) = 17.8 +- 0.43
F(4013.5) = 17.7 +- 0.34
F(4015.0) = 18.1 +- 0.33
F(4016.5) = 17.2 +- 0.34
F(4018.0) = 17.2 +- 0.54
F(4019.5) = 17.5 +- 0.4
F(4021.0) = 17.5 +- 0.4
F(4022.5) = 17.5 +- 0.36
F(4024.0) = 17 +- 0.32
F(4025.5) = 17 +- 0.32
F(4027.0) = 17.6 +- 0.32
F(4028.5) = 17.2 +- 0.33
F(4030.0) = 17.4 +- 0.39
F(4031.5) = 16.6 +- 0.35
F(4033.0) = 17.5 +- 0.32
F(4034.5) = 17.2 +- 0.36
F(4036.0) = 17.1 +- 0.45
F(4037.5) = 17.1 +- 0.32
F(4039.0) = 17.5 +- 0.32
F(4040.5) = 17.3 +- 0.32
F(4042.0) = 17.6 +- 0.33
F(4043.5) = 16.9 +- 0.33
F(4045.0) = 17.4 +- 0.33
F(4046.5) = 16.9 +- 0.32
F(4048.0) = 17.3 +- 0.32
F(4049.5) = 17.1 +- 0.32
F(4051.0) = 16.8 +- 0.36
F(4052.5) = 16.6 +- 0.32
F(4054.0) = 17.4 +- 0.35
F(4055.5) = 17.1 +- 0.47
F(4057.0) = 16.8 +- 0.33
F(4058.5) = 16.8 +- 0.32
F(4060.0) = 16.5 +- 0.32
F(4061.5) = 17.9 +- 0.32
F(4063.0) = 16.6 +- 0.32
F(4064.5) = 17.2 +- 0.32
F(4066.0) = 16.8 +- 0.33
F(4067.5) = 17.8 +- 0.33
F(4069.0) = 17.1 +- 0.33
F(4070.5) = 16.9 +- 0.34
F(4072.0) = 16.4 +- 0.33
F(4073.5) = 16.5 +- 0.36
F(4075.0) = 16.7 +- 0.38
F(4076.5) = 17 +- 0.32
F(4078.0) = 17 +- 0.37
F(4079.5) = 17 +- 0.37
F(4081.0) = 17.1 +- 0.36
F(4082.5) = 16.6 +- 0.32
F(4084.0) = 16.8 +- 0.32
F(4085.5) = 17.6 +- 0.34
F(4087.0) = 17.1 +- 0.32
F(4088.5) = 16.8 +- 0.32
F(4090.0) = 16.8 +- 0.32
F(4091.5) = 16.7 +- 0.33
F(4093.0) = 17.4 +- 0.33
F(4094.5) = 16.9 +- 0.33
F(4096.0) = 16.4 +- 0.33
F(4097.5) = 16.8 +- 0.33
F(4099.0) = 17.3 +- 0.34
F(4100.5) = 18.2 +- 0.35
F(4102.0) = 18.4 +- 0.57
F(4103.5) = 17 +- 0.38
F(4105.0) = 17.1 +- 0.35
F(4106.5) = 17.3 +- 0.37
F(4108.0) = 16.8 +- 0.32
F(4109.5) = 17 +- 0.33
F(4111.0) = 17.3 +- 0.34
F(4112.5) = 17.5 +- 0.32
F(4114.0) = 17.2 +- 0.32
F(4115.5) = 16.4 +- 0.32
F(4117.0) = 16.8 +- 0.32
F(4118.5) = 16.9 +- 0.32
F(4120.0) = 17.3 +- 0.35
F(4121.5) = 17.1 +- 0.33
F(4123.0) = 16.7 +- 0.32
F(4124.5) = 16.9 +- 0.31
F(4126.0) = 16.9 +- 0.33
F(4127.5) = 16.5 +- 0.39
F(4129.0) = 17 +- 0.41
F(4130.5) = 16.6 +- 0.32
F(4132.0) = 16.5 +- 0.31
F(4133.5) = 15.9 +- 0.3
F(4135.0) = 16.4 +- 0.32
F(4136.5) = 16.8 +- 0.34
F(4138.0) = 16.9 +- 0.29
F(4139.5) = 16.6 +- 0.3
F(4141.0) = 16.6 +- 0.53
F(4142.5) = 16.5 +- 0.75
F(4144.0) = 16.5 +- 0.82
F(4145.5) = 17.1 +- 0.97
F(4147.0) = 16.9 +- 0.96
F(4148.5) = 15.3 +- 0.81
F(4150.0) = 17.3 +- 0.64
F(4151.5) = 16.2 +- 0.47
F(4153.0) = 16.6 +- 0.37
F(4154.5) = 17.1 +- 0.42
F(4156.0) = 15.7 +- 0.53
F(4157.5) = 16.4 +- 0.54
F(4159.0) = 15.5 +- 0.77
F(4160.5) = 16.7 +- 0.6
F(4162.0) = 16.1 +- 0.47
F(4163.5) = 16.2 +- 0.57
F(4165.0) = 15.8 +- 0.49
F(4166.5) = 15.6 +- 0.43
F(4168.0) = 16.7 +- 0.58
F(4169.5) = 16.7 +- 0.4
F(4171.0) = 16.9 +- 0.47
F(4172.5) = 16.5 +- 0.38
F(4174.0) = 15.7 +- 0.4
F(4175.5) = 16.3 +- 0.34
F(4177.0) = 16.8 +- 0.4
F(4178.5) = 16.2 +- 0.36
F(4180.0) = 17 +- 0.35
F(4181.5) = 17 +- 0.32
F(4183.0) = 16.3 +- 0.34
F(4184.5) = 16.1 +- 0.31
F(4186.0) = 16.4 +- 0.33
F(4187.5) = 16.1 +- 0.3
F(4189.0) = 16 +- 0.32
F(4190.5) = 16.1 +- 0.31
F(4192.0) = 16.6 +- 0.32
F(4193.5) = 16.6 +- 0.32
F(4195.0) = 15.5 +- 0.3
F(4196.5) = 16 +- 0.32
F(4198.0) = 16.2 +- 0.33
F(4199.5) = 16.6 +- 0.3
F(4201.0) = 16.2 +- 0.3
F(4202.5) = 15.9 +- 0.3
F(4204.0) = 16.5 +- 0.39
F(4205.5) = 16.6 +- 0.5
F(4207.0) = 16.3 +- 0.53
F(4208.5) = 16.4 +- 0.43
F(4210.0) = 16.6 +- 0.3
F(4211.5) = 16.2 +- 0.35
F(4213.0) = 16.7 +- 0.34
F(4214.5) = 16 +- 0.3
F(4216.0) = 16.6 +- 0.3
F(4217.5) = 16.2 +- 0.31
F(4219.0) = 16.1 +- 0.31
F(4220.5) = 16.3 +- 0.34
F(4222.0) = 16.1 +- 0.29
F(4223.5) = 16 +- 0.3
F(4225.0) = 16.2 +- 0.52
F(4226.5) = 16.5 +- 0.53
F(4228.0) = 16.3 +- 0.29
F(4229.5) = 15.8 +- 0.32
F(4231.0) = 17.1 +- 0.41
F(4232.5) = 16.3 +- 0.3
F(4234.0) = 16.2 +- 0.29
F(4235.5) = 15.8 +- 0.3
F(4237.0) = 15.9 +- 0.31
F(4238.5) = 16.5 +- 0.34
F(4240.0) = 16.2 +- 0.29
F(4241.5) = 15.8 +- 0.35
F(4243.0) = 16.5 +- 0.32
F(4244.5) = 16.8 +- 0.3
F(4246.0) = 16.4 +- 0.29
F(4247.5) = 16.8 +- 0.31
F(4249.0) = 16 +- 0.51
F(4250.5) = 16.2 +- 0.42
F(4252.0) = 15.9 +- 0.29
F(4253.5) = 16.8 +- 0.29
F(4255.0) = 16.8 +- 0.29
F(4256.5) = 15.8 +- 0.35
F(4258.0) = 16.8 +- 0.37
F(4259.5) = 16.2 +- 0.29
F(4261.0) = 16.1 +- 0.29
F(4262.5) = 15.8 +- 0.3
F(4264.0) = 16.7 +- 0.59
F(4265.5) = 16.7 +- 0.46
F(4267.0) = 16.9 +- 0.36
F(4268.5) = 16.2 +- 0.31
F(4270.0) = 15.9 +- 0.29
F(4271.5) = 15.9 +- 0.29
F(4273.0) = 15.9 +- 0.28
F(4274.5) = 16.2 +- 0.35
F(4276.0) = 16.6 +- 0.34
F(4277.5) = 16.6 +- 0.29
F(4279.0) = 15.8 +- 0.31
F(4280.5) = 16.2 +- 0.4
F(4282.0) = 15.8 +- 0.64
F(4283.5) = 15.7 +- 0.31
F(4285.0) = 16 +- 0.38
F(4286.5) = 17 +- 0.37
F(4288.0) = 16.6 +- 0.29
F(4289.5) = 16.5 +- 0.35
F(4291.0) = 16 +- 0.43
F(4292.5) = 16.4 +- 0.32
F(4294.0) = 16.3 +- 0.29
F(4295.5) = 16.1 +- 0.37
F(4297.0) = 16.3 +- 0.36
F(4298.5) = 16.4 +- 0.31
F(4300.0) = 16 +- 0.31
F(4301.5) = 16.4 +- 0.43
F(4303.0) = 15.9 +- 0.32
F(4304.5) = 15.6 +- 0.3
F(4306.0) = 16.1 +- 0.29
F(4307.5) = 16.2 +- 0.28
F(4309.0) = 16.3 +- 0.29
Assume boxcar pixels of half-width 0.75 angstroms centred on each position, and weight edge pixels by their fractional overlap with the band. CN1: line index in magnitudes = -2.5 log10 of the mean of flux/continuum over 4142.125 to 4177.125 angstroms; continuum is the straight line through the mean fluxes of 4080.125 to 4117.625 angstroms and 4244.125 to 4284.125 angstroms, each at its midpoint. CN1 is 0.03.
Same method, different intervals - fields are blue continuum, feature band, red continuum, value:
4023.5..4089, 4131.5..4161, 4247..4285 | 0.02 mag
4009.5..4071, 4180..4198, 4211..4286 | 0.02 mag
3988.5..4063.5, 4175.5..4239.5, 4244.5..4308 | 0.02 mag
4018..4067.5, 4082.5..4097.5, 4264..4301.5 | 0.00 mag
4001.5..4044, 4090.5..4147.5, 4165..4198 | -0.01 mag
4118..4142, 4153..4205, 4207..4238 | 0.01 mag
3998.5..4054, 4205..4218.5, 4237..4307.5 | 0.01 mag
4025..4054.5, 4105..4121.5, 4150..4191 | -0.02 mag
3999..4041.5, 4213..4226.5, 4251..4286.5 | 0.02 mag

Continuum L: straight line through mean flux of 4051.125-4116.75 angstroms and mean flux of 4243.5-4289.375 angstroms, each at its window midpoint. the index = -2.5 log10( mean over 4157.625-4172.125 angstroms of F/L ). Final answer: 0.030 mag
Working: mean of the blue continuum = 17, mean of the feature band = 16.3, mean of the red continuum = 16.3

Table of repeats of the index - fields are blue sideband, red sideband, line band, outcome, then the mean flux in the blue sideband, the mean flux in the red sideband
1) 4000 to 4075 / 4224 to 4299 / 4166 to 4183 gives 0.01 mag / 17.2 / 16.3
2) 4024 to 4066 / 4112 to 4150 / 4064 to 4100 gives 0.00 mag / 17.1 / 16.7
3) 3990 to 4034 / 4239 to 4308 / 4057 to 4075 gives 0.02 mag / 17.4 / 16.3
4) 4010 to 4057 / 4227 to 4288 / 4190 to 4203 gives 0.02 mag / 17.3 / 16.3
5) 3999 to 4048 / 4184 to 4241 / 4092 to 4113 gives -0.02 mag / 17.4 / 16.3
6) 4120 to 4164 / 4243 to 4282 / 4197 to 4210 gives 0.01 mag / 16.5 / 16.3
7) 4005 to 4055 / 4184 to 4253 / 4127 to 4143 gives 0.01 mag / 17.3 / 16.3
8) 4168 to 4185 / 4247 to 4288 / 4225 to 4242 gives 0.01 mag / 16.5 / 16.3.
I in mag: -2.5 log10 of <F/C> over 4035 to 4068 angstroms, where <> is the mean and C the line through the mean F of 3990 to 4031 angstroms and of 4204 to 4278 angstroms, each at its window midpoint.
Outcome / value 0.01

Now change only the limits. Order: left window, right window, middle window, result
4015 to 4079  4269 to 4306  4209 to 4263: 0.01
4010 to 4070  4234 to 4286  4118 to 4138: 0.01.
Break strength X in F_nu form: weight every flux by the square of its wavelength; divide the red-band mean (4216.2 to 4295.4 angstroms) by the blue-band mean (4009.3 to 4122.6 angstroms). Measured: 1.0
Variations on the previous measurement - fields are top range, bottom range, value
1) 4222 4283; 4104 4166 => 1.03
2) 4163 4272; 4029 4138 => 1.02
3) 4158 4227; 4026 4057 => 1.02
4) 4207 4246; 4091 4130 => 1.01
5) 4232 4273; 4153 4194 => 1.03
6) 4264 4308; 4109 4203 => 1.05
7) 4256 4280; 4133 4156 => 1.04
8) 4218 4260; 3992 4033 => 1.04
